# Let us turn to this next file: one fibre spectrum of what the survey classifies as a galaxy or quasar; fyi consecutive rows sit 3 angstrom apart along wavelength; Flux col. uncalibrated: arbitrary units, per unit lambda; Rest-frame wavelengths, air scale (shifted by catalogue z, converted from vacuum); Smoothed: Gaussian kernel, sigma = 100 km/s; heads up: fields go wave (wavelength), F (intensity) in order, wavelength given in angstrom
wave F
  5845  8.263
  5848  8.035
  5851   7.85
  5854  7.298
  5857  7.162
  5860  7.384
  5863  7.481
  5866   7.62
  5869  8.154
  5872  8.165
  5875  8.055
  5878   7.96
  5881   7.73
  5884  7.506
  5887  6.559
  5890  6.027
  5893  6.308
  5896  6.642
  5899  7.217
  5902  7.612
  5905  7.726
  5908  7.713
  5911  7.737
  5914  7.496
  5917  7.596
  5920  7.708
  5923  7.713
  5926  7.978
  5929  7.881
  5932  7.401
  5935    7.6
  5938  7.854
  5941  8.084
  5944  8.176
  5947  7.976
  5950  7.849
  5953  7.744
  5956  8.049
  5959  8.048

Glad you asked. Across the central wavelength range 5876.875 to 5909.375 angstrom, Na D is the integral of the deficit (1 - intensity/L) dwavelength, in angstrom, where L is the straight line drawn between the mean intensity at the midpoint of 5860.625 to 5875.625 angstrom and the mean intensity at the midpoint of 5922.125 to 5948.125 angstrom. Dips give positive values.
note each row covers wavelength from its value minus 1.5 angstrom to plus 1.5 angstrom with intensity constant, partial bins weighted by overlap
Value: 2.8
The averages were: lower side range 7.86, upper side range 7.85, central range 7.17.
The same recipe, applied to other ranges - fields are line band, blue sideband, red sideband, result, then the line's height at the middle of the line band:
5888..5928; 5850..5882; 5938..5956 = 2.57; 7.84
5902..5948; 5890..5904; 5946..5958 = -2.32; 7.4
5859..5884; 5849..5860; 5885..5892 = -3.26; 6.92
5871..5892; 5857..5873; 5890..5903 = -0.41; 7.23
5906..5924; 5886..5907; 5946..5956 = -1.07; 7.23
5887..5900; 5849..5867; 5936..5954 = 1.94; 7.67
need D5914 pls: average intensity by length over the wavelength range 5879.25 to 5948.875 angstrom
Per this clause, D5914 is 7.49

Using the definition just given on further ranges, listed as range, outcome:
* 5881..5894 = 6.74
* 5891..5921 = 7.35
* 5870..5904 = 7.27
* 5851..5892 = 7.47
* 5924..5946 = 7.85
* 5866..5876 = 8.05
